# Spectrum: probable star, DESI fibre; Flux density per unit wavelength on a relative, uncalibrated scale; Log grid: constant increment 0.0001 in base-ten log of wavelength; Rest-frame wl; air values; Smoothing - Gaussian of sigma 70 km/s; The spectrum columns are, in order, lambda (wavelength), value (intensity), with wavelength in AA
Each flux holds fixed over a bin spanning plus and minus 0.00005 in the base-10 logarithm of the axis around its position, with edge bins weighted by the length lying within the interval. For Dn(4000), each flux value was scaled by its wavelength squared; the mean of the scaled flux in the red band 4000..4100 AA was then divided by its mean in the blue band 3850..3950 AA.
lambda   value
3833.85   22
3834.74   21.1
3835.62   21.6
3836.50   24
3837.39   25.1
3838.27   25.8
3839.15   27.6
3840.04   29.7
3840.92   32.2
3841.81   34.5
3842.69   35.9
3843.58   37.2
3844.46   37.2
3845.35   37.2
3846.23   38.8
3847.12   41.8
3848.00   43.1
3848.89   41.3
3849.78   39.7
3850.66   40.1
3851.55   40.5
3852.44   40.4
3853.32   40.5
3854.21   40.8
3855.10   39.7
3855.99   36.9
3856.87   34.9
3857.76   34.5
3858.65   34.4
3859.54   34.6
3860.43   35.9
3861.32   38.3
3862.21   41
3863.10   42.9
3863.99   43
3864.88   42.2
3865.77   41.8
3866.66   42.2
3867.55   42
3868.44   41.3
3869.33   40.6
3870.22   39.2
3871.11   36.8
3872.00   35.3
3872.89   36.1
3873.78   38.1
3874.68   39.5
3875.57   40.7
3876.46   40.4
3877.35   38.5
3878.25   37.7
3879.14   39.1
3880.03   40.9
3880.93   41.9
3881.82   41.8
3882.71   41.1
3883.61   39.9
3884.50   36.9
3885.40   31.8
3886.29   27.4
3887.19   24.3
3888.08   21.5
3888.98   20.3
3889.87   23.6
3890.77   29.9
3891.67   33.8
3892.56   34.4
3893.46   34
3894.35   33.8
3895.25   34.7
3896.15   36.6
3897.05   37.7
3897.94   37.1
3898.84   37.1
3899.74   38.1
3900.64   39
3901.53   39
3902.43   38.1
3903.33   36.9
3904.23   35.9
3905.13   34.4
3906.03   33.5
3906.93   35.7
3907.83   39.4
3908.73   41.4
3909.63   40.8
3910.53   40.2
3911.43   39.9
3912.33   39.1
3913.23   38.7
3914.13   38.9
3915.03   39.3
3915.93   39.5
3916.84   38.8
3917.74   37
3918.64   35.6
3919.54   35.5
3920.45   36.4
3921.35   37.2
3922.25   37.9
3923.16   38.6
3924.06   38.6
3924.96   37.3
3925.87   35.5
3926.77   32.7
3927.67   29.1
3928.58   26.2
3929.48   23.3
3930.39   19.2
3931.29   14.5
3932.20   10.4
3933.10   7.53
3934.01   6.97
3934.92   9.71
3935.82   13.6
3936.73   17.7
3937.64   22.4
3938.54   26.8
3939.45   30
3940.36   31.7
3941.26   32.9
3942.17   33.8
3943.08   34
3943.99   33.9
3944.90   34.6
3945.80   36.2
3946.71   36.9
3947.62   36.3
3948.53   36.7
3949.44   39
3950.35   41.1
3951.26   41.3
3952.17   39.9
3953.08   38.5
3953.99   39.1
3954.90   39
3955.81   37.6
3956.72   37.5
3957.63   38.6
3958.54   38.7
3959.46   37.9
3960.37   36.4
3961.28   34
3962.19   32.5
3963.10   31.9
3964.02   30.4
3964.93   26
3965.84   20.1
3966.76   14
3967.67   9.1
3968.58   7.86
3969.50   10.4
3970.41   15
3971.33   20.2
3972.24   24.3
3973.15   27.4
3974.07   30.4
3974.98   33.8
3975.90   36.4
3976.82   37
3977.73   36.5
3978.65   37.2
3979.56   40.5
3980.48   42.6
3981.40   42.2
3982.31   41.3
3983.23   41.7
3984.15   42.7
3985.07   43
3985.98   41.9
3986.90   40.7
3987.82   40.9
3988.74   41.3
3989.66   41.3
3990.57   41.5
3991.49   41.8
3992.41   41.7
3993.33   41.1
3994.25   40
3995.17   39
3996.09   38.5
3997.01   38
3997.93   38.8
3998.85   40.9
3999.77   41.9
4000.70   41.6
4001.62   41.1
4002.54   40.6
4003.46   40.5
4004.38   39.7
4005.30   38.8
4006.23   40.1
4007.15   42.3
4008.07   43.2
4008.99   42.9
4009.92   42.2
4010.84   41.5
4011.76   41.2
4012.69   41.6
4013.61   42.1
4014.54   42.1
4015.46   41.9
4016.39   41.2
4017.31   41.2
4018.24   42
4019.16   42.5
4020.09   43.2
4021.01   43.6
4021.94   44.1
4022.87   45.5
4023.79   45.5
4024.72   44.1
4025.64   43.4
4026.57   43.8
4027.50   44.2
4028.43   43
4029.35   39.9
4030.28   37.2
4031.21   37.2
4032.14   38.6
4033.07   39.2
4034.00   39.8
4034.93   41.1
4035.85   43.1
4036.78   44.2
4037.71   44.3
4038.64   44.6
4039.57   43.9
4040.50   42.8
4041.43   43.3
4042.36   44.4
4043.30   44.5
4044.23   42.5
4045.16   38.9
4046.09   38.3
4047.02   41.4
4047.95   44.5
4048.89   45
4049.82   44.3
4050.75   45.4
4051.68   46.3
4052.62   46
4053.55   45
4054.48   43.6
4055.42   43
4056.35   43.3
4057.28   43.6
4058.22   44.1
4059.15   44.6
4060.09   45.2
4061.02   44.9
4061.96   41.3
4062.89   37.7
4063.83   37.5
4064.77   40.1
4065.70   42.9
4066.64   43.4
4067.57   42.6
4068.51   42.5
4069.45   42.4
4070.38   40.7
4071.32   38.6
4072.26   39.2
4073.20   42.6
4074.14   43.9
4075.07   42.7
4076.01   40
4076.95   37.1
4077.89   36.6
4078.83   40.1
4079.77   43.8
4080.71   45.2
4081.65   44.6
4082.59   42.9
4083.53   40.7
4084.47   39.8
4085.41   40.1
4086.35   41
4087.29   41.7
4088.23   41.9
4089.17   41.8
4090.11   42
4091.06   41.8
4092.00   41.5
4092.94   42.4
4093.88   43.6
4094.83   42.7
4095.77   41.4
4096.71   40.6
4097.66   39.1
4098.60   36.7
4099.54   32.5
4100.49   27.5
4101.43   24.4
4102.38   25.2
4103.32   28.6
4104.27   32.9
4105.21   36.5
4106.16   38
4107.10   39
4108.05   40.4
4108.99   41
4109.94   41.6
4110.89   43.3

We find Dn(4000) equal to 1.31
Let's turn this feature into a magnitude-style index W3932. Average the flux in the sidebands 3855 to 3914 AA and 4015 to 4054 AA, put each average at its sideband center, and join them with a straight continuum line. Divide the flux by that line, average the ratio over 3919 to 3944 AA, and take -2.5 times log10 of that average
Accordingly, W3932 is 0.40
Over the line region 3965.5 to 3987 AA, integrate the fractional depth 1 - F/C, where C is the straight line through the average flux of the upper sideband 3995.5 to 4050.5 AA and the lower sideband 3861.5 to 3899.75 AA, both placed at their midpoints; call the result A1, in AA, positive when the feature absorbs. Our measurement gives 5.2 AA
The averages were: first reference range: 36.7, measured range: 30.6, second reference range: 41.9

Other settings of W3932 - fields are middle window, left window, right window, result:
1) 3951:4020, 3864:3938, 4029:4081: 0.05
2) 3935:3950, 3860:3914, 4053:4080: 0.25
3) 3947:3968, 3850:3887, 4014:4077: 0.20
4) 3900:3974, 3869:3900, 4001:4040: 0.20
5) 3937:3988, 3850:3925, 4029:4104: 0.17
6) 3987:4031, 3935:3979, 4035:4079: -0.13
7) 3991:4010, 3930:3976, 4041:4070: -0.16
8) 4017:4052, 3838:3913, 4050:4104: -0.07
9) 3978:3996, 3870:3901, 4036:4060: -0.01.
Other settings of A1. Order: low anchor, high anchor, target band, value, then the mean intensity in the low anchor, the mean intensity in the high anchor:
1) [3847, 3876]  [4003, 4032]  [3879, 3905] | 3.40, 39.4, 42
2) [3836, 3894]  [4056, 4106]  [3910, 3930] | 0.62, 36.4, 40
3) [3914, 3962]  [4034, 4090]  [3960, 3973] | 4.56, 32.1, 42.4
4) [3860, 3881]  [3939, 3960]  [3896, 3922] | 0.31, 39.8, 36.7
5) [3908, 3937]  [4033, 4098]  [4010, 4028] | -2.05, 30.7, 42.2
